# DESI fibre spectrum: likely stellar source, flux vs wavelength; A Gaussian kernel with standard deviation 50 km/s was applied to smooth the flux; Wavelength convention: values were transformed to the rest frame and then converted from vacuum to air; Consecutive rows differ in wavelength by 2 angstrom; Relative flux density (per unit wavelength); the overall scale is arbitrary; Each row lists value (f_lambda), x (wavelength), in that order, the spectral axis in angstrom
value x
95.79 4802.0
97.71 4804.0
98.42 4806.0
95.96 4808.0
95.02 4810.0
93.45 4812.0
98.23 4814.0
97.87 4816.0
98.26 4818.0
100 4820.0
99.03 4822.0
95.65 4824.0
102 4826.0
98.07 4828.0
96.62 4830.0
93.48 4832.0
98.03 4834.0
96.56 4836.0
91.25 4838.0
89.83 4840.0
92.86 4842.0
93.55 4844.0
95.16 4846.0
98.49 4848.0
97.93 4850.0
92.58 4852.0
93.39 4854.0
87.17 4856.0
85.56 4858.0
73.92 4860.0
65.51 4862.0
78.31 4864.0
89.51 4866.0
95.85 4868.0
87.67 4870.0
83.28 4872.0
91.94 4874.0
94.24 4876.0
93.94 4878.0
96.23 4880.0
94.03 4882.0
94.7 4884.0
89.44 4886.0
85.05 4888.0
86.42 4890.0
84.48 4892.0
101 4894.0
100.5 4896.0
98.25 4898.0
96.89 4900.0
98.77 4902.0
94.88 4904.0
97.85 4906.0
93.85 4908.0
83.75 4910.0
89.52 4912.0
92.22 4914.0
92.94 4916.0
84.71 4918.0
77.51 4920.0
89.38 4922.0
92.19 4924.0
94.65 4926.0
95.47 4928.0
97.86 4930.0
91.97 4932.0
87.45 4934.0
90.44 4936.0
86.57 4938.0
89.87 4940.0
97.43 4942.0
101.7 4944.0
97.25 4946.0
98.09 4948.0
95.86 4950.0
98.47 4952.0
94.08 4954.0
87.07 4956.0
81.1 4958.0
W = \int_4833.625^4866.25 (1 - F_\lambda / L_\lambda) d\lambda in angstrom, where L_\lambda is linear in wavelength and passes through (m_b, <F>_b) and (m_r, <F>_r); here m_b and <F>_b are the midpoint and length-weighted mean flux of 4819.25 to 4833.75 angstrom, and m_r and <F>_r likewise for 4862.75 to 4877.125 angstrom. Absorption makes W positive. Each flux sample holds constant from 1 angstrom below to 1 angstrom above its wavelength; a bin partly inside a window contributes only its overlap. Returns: 1.3 angstrom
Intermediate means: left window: 97.8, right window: 88.3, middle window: 89.2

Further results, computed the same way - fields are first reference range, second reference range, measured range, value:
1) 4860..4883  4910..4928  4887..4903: -1.0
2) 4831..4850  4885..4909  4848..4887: 2.2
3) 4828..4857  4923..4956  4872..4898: 0.5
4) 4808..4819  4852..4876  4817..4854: -1.7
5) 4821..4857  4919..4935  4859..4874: 1.8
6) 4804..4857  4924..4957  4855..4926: 3.7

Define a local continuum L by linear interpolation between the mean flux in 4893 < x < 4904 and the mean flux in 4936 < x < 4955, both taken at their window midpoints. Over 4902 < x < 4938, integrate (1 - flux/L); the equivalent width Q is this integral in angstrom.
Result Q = 2.2 angstrom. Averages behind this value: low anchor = 98.7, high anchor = 95.2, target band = 91.1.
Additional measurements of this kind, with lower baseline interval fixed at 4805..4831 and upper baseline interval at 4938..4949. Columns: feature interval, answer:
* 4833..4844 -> 0.41 angstrom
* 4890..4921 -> 1.34 angstrom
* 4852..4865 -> 2.08 angstrom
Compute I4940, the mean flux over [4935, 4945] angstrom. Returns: 93.2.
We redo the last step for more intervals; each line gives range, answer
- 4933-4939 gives 88.2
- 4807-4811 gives 95.5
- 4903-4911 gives 92.6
